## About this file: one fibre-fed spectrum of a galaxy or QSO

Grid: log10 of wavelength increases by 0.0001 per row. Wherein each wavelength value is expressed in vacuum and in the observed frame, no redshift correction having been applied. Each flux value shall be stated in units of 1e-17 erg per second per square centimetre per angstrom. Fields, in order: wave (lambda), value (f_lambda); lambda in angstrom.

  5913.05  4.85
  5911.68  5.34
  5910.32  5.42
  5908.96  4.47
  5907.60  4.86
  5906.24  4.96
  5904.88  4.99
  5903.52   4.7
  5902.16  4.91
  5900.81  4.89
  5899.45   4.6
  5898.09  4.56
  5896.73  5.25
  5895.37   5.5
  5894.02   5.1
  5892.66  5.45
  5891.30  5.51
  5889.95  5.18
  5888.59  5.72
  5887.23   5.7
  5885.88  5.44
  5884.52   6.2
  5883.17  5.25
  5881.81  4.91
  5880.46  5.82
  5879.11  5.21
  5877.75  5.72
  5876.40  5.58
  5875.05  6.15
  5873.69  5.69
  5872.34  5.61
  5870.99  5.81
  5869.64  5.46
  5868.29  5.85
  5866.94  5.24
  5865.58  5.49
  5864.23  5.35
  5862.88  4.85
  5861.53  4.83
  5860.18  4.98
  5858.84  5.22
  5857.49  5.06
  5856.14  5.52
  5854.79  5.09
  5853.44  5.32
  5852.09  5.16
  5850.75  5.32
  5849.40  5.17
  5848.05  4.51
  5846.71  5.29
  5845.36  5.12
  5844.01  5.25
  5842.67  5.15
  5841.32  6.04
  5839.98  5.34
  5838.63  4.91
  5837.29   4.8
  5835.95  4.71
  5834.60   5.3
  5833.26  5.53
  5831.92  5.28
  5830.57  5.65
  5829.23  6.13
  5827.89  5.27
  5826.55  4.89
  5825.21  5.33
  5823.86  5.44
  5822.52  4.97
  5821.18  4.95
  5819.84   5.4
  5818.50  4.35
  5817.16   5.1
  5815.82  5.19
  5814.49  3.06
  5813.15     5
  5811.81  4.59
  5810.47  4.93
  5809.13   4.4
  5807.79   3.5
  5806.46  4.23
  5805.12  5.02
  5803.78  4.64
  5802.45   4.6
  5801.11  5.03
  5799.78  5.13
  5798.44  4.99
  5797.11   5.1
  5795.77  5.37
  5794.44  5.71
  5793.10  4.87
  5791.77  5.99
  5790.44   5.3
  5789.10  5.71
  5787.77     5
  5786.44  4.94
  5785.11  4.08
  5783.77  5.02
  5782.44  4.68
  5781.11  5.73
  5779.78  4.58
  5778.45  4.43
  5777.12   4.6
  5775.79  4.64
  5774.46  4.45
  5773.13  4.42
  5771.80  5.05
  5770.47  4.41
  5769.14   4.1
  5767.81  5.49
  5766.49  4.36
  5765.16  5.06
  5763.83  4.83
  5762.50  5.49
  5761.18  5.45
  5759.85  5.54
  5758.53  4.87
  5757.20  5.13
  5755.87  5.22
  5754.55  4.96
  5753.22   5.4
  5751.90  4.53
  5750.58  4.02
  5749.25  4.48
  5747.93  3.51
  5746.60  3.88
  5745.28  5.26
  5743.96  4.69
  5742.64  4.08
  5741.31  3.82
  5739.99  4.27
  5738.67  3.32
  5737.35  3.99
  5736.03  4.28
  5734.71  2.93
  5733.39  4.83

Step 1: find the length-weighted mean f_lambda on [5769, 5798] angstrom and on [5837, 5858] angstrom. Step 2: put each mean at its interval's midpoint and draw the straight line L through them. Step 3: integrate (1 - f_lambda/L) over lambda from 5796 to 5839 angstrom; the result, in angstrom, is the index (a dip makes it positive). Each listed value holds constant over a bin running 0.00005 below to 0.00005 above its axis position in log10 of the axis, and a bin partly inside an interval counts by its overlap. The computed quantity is 1.3 angstrom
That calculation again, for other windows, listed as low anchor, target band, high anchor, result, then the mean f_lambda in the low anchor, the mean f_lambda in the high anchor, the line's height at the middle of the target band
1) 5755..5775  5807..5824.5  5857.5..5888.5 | 1.70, 4.93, 5.47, 5.18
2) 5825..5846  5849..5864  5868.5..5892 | 0.80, 5.29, 5.59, 5.43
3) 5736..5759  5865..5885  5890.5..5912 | -2.71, 4.43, 5.03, 4.93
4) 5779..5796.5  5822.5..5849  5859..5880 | 0.37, 5.15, 5.45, 5.33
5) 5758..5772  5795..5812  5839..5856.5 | 1.17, 4.97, 5.24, 5.09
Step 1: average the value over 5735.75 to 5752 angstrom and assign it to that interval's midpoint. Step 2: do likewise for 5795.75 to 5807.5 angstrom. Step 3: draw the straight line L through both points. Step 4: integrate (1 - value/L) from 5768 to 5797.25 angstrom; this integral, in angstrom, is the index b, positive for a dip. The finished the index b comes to -1.98 angstrom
